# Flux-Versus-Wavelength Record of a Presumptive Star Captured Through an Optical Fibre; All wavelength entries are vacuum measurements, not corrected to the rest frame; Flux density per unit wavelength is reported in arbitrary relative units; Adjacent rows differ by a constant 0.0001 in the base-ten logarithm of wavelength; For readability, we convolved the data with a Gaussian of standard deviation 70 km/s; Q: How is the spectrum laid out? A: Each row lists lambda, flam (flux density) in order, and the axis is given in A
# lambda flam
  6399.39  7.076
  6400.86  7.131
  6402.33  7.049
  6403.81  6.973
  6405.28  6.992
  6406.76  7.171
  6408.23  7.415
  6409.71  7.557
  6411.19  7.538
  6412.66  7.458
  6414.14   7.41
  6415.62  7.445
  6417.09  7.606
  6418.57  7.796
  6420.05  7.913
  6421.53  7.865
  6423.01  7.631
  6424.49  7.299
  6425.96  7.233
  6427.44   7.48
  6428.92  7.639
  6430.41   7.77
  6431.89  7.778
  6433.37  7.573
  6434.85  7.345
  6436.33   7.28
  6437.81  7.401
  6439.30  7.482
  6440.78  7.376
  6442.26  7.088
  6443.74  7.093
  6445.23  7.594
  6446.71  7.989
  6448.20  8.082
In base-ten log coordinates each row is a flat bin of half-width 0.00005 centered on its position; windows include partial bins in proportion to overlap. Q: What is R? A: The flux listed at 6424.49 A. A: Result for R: 7.299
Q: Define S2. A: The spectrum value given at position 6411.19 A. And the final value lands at 7.538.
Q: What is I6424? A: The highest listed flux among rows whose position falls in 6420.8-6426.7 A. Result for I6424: 7.865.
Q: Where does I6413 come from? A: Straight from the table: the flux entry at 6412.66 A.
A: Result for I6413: 7.458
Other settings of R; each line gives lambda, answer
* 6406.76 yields 7.171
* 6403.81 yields 6.973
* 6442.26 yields 7.088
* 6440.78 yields 7.376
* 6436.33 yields 7.28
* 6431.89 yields 7.778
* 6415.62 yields 7.445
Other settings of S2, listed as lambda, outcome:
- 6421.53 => 7.865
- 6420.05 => 7.913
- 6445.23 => 7.594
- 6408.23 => 7.415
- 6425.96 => 7.233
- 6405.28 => 6.992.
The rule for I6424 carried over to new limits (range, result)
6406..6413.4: 7.557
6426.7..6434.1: 7.778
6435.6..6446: 7.594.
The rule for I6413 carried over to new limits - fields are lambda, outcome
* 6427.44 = 7.48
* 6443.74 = 7.093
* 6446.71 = 7.989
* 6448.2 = 8.082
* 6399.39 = 7.076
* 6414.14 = 7.41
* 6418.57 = 7.796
